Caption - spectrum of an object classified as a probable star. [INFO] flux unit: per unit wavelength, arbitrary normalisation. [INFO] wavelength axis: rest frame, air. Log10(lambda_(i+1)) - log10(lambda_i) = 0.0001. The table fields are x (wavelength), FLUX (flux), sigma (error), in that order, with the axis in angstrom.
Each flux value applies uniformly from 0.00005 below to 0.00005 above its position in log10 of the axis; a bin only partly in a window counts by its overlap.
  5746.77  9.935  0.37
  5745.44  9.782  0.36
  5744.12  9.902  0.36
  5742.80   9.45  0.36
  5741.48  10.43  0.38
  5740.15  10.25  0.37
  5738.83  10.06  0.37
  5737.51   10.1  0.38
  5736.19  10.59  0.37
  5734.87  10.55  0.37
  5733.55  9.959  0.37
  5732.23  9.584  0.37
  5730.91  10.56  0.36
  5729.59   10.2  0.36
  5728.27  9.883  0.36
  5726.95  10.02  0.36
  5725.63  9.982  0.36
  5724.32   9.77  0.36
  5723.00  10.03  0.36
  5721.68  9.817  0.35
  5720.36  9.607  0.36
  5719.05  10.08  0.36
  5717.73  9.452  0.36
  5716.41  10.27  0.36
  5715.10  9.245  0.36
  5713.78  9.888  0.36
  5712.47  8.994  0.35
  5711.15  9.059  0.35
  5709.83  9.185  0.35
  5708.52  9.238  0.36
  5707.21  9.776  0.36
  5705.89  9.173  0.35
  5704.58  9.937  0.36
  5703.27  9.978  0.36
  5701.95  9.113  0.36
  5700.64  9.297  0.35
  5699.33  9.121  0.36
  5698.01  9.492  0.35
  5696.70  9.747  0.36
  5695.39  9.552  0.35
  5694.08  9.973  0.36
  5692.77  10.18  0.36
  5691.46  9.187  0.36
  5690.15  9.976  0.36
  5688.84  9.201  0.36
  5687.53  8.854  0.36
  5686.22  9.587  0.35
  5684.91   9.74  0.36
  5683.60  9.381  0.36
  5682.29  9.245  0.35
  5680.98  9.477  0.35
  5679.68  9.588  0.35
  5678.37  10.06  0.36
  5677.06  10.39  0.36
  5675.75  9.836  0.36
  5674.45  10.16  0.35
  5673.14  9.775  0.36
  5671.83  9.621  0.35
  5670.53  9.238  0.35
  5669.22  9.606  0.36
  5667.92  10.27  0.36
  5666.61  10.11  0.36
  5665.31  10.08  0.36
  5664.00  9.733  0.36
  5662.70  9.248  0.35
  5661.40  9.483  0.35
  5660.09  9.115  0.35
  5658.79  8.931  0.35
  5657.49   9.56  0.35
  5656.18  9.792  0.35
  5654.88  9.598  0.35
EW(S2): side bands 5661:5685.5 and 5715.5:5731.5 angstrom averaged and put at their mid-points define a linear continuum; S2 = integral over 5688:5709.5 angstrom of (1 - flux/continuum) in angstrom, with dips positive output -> 0.7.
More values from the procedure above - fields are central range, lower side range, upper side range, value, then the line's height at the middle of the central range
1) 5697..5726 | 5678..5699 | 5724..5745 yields 0.8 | 9.82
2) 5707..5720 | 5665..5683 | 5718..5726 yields 0.5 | 9.85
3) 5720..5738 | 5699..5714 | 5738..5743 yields -0.4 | 9.86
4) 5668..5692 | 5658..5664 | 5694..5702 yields -0.7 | 9.37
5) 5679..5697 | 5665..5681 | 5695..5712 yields 0.2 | 9.65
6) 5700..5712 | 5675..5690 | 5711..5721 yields 0.2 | 9.6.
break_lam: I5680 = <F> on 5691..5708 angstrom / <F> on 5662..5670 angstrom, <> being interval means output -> 0.97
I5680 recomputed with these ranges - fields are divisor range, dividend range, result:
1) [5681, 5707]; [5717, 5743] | 1.05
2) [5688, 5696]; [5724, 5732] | 1.04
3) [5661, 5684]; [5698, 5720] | 0.97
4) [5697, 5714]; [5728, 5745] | 1.08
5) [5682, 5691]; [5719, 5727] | 1.05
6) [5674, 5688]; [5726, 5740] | 1.05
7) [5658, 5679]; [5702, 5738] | 1.01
